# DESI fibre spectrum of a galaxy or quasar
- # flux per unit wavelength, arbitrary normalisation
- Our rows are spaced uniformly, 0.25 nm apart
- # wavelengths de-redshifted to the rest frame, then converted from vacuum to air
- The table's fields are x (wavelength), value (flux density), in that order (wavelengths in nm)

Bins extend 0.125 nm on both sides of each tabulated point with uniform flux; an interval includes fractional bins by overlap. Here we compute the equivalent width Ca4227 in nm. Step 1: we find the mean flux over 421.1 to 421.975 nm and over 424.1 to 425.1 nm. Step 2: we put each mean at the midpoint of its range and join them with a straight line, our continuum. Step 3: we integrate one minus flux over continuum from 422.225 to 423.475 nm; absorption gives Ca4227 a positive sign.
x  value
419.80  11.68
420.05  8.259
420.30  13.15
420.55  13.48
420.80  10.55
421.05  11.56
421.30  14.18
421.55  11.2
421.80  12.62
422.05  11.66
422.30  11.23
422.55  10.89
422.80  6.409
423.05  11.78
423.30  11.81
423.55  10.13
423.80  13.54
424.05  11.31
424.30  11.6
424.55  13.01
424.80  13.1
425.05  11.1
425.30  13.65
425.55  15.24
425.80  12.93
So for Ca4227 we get 0.20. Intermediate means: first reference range 12.5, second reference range 12.2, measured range 10.4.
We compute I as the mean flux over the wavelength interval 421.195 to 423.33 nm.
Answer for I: 11.3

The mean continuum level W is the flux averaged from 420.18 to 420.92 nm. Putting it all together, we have 12.4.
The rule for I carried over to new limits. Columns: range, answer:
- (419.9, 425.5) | 11.7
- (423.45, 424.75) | 12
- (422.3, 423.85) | 10.7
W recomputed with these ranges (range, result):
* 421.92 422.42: 11.5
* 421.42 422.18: 11.8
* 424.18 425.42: 12.5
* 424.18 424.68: 12.3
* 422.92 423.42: 11.7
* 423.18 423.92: 11.8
